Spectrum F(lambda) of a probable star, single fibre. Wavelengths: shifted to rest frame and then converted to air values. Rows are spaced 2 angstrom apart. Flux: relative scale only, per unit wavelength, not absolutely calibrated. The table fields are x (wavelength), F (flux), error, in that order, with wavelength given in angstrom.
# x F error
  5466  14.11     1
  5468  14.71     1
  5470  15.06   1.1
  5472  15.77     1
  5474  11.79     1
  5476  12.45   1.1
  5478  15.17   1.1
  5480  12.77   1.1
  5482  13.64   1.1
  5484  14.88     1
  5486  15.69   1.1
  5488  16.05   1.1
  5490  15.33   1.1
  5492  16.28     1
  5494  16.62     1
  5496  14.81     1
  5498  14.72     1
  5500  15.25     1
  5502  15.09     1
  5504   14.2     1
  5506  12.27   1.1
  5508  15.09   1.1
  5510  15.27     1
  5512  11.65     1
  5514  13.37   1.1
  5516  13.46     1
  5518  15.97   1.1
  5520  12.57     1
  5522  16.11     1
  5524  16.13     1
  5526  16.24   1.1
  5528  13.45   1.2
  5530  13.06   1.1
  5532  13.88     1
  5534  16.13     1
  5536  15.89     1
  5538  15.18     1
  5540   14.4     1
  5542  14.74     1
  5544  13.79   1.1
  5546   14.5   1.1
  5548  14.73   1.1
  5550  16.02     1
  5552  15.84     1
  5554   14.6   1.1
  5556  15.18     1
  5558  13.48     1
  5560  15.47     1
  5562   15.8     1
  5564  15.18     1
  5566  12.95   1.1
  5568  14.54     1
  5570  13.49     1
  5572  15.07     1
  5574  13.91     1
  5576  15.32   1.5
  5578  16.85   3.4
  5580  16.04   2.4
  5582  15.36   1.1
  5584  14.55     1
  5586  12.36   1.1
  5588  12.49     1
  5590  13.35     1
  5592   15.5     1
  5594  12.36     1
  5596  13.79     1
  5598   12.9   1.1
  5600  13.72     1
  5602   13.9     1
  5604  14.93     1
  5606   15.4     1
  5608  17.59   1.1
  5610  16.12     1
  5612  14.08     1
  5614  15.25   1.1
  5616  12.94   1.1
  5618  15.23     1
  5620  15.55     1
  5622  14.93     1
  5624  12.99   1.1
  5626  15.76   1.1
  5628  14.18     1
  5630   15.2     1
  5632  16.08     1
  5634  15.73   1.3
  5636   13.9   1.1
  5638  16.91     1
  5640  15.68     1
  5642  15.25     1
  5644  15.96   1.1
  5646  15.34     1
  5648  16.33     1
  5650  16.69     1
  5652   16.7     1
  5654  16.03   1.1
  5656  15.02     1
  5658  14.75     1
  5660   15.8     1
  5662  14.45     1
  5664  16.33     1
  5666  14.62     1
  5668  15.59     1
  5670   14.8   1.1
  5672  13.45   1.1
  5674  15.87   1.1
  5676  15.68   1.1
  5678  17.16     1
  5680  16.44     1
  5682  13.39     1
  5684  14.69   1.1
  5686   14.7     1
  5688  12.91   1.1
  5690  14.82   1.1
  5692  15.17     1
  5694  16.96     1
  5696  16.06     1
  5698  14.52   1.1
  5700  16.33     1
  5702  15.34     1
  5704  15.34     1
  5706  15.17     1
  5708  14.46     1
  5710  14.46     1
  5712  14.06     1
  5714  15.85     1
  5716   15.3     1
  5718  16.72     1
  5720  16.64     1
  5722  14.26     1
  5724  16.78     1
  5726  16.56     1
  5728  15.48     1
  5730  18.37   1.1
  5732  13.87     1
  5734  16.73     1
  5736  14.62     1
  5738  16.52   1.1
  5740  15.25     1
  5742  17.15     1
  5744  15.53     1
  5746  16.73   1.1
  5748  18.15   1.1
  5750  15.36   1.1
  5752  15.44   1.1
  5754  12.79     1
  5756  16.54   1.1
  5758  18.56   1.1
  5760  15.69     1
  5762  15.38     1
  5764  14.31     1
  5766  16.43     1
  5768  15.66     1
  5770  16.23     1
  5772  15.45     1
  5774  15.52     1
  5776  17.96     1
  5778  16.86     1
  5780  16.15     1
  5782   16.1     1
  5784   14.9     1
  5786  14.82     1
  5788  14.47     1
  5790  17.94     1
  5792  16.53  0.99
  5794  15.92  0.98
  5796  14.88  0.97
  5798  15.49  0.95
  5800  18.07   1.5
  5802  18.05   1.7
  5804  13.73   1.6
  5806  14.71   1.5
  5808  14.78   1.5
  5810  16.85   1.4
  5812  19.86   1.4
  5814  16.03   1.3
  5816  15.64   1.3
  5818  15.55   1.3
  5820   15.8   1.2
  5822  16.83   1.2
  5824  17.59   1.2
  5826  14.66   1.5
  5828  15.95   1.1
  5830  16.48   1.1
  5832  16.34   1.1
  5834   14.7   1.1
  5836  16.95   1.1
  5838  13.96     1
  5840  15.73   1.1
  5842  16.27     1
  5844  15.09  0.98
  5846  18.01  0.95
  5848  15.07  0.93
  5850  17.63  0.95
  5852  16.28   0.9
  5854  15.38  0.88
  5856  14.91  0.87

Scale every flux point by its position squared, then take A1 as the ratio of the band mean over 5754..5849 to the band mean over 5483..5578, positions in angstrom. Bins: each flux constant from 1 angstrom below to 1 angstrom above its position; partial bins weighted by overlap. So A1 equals 1.19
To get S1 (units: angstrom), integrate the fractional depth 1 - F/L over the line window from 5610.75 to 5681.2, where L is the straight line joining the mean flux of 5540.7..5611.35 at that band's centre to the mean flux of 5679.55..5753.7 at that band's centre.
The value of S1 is -1.18 angstrom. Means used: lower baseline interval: 14.6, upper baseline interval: 15.5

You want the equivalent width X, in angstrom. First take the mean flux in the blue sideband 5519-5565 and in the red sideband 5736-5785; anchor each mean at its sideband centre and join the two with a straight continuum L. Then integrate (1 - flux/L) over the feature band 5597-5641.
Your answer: 0.94 angstrom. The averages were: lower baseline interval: 14.9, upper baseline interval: 16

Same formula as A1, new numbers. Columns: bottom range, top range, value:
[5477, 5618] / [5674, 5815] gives 1.16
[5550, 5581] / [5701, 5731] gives 1.10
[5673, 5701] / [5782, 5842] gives 1.09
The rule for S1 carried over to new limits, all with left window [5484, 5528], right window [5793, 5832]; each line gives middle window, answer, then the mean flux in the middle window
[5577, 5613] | 1.7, 14.5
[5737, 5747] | -0.2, 16.2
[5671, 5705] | 0.9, 15.2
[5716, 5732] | -0.4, 16.2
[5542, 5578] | 0.7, 14.8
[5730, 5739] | 0.0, 15.8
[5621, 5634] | 0.4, 14.9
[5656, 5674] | 0.6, 15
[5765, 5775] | 0.1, 15.9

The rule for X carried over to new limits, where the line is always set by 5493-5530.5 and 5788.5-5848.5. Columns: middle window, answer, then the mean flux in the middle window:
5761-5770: 0.17 angstrom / 15.5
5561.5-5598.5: 1.39 angstrom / 14.3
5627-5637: 0.08 angstrom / 15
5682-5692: 0.74 angstrom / 14.3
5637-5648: -0.49 angstrom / 15.9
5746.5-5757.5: -0.05 angstrom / 15.8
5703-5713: 0.54 angstrom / 14.7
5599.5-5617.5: 0.11 angstrom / 14.9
